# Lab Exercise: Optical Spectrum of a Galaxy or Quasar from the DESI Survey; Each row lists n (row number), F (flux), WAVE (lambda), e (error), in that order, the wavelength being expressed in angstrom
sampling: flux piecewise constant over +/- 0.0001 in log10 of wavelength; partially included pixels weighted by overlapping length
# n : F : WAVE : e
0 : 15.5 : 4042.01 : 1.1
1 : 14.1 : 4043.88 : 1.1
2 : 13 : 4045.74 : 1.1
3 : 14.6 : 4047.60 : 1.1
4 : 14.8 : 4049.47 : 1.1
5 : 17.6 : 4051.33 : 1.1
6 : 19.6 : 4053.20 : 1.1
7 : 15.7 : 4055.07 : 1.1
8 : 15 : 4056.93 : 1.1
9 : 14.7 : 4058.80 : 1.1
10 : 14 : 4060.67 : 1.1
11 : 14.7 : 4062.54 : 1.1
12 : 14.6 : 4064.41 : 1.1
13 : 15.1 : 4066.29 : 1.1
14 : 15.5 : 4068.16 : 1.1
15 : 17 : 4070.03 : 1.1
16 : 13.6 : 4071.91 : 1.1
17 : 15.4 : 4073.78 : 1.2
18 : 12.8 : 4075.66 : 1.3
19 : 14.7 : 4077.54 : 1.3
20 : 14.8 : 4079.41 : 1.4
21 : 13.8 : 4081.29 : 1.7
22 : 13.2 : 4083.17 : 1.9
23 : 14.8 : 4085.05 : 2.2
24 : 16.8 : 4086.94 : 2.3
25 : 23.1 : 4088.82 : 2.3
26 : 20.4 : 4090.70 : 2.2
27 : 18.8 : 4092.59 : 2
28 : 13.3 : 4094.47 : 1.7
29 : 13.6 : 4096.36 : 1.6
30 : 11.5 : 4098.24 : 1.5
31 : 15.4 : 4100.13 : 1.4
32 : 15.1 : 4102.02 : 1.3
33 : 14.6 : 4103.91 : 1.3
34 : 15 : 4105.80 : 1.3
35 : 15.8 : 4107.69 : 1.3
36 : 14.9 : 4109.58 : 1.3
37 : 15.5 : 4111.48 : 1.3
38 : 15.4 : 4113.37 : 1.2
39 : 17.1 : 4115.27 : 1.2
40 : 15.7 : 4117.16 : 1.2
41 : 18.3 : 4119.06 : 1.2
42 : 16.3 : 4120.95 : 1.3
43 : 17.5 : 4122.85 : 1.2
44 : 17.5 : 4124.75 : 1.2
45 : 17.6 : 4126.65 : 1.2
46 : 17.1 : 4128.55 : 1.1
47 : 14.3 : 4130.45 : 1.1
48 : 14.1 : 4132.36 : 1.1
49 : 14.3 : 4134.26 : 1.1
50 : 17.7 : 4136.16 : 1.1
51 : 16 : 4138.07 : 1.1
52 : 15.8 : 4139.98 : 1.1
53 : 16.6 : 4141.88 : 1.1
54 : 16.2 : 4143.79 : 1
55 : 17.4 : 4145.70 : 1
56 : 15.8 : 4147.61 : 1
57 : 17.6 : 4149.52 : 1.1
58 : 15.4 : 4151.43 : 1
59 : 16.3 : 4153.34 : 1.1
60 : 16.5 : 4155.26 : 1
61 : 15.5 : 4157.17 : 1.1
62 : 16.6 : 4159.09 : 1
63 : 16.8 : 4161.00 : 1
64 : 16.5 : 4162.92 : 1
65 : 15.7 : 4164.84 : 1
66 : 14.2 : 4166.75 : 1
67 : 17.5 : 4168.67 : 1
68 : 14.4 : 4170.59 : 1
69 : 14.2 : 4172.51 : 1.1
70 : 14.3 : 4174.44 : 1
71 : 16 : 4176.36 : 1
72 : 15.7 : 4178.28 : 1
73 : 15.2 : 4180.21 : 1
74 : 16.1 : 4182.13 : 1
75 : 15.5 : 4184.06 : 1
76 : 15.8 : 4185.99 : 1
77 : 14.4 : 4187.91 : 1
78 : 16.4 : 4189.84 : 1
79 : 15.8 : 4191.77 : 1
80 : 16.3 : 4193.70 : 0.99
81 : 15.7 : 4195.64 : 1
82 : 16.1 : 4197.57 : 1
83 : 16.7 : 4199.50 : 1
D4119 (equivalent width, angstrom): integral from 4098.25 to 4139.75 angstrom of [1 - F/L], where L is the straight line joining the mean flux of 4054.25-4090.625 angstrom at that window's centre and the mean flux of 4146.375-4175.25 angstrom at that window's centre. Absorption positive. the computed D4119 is -0.7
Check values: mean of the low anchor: 15.4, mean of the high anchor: 15.8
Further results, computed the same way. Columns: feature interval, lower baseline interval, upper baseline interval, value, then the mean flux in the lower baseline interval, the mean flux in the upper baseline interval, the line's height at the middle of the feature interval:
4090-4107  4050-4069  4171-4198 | 0.4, 15.6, 15.5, 15.6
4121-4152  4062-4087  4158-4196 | -2.1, 14.7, 15.7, 15.3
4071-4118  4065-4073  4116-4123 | 2.0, 15.3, 16.9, 16.1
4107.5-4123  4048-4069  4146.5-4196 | -0.6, 15.5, 15.8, 15.7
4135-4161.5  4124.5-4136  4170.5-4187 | -1.3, 15.8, 15.3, 15.6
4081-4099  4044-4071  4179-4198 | -0.7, 15.4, 15.7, 15.5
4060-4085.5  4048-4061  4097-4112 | 1.5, 15.9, 14.7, 15.5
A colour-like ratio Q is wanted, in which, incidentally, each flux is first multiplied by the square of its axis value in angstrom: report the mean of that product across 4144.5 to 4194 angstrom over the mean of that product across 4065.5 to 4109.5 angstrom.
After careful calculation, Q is 1.1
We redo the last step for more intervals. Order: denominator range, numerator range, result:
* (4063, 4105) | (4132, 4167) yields 1.08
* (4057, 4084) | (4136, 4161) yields 1.17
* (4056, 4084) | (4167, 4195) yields 1.12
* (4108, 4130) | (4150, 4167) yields 0.99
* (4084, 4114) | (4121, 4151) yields 1.05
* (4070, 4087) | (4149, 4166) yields 1.17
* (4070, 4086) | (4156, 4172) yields 1.16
